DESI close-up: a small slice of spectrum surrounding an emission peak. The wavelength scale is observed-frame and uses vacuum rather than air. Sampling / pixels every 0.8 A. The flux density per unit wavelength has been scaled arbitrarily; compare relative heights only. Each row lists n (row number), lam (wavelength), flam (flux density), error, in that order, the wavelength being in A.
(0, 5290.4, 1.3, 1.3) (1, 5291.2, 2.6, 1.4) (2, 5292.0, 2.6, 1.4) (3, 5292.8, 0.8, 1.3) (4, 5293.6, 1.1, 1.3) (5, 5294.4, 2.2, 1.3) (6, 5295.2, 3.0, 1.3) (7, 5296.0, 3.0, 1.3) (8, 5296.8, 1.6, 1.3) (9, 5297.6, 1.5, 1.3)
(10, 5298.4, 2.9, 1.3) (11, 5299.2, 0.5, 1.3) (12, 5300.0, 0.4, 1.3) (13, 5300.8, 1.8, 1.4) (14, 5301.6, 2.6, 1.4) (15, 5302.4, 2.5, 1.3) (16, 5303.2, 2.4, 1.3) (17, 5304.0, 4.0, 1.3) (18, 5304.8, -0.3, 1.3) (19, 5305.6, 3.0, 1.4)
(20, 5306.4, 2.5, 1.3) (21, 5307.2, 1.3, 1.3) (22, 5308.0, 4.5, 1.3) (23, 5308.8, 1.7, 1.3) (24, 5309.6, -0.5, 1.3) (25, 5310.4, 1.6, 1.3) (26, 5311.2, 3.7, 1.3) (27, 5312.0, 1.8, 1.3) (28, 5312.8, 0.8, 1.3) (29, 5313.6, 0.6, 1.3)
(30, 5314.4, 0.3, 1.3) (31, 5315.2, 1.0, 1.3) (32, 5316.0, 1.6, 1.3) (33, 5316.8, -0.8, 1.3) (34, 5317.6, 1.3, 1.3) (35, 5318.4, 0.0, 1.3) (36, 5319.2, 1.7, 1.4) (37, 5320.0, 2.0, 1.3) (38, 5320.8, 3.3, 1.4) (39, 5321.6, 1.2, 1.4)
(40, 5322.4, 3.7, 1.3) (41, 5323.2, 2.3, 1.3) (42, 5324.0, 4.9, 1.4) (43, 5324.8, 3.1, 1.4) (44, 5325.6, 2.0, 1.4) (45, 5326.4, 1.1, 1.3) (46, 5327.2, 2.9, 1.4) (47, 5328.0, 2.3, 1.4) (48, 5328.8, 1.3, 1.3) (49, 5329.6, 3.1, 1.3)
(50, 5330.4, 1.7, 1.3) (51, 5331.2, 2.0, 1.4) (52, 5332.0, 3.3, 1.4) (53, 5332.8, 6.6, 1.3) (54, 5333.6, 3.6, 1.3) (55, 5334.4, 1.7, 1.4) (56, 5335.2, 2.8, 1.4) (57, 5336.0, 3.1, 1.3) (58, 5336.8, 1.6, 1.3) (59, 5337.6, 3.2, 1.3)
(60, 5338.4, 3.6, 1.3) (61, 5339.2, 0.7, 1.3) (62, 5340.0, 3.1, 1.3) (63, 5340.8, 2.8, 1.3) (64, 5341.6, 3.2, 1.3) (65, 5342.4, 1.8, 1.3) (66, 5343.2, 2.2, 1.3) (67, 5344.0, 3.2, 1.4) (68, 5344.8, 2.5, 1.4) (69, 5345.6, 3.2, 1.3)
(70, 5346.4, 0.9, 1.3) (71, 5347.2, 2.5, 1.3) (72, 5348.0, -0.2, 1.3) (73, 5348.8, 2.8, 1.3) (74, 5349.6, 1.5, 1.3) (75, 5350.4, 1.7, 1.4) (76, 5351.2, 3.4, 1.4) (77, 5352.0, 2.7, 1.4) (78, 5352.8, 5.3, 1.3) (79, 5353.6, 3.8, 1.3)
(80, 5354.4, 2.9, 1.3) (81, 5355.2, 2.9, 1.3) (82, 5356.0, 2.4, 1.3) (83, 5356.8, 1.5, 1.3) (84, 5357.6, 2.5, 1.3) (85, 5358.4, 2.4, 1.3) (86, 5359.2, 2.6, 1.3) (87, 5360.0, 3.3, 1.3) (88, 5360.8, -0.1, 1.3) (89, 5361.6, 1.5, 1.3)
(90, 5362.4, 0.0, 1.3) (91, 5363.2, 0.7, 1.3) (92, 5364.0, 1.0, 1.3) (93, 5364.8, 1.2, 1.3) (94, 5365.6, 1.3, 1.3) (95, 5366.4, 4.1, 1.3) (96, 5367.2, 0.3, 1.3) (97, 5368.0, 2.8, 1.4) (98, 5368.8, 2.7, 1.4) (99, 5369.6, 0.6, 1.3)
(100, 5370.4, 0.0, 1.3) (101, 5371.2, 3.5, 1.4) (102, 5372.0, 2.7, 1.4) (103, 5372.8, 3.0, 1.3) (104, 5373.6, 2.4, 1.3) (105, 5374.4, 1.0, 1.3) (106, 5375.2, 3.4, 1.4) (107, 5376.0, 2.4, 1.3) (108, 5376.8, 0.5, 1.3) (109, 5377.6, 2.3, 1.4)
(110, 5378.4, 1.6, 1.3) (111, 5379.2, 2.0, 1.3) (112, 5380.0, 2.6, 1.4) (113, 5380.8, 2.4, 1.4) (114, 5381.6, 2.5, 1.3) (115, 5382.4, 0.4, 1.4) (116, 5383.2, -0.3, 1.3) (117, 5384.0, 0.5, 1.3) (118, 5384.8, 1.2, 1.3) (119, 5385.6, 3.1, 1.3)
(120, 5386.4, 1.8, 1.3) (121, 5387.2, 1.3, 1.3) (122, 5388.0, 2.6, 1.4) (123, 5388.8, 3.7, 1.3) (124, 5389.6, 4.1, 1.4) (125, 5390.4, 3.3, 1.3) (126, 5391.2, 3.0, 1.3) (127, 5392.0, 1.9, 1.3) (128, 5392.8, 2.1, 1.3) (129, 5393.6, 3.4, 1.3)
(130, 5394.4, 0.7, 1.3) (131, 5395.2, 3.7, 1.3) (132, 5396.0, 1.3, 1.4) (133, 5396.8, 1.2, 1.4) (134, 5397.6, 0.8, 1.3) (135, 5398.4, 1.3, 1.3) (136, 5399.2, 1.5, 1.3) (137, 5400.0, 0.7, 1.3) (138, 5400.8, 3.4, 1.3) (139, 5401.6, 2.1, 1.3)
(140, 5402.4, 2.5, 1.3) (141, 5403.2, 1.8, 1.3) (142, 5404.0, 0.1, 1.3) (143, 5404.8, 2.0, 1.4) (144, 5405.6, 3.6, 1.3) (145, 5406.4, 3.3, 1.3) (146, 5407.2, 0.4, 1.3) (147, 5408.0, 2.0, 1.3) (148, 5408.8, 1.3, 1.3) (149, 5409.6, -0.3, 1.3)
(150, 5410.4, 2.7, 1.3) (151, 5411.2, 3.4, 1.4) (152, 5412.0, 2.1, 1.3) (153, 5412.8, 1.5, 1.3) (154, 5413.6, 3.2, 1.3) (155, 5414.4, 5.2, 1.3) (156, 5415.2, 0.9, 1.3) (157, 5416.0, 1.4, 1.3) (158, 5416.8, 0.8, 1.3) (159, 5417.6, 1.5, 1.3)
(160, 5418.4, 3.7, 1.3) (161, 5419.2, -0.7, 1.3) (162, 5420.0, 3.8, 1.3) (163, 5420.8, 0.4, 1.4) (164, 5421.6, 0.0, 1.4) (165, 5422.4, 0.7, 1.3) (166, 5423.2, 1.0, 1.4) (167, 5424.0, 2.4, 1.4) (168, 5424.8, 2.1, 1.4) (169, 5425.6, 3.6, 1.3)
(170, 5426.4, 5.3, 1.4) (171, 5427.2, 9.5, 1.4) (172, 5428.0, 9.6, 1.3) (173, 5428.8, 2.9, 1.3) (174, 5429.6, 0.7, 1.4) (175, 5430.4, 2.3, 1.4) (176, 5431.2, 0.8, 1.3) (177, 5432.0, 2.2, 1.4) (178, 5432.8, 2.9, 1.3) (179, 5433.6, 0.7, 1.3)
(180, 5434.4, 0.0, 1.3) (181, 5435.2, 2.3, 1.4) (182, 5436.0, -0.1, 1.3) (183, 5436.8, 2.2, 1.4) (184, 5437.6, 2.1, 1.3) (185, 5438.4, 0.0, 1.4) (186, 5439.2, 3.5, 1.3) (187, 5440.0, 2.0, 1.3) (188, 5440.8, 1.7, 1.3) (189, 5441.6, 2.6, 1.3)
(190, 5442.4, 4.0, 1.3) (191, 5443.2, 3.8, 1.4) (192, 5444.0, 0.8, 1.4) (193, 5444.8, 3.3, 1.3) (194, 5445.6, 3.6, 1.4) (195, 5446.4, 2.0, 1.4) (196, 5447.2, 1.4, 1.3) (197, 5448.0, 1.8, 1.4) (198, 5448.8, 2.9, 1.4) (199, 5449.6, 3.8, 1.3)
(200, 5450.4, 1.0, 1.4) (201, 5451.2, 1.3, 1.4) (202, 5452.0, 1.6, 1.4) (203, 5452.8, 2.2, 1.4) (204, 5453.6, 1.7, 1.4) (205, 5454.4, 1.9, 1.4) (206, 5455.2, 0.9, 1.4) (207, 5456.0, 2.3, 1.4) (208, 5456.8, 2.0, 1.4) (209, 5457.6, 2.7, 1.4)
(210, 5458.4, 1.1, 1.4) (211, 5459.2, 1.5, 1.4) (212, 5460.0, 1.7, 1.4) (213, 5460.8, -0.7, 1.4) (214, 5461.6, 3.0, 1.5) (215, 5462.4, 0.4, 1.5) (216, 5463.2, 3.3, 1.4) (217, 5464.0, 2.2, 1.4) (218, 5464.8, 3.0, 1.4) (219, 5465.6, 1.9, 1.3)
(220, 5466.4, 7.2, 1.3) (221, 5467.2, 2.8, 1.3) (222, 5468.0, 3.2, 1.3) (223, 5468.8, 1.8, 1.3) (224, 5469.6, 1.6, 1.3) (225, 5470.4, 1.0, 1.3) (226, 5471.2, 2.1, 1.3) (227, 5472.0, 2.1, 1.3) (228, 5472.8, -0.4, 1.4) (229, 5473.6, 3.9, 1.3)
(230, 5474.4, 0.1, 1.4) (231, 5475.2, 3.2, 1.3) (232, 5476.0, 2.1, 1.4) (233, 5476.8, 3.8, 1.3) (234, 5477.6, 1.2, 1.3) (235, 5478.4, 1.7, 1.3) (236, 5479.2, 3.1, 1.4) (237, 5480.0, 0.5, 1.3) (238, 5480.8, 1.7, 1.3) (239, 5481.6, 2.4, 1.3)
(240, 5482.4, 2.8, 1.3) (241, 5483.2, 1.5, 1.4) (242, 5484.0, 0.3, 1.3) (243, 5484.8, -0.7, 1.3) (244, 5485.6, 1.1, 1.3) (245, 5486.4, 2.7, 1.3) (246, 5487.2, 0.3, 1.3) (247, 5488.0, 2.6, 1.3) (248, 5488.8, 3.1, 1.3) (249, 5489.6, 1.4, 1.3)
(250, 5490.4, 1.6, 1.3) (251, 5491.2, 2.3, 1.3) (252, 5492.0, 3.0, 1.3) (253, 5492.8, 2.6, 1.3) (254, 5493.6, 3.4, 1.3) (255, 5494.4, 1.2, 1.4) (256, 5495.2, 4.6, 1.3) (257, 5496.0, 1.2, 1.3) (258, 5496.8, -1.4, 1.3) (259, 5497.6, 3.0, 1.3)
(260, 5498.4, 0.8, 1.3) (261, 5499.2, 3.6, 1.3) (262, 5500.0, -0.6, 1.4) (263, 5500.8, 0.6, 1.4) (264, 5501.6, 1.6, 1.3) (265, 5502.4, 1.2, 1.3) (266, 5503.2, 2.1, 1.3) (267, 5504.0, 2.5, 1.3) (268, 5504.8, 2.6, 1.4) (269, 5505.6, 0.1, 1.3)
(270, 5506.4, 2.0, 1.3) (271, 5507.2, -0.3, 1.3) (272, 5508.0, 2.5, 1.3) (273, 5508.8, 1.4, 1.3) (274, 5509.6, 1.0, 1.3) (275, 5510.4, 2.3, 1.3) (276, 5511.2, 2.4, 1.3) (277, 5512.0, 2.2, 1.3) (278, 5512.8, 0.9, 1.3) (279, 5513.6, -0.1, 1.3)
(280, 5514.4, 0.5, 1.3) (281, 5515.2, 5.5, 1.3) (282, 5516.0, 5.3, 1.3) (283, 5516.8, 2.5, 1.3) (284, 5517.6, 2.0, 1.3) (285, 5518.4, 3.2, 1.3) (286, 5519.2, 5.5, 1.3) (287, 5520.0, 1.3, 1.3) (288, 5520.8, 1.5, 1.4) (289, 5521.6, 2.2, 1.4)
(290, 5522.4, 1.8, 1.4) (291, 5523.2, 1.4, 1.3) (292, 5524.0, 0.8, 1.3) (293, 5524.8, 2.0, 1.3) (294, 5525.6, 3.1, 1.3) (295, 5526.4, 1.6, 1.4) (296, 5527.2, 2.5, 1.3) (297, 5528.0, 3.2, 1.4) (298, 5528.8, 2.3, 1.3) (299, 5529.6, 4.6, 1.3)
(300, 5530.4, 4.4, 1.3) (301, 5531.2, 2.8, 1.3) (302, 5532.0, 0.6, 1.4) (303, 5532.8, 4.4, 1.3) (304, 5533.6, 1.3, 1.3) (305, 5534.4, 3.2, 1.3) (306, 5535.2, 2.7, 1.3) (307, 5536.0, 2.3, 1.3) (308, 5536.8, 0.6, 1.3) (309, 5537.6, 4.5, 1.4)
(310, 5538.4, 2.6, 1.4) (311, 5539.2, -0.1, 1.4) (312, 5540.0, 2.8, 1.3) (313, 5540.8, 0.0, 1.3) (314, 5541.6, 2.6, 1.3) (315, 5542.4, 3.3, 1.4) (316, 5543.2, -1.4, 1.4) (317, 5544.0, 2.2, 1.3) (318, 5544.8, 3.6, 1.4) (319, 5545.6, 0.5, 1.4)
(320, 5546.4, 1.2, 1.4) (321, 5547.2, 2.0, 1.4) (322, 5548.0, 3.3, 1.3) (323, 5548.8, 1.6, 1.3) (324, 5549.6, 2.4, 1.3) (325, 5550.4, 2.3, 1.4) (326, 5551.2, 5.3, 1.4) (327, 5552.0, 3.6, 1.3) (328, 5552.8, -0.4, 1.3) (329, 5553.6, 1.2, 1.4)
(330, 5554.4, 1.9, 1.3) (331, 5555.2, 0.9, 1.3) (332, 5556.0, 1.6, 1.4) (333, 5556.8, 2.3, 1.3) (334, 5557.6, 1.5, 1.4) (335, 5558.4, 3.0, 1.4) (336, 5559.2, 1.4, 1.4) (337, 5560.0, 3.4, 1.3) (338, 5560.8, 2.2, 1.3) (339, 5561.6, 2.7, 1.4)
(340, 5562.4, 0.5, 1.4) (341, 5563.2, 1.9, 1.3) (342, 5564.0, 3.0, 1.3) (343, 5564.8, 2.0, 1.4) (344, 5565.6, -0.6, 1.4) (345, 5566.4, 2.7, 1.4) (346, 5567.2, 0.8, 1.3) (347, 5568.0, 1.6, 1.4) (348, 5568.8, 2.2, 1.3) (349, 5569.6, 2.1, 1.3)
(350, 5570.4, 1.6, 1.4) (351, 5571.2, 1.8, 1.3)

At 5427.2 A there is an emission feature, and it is Hgamma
